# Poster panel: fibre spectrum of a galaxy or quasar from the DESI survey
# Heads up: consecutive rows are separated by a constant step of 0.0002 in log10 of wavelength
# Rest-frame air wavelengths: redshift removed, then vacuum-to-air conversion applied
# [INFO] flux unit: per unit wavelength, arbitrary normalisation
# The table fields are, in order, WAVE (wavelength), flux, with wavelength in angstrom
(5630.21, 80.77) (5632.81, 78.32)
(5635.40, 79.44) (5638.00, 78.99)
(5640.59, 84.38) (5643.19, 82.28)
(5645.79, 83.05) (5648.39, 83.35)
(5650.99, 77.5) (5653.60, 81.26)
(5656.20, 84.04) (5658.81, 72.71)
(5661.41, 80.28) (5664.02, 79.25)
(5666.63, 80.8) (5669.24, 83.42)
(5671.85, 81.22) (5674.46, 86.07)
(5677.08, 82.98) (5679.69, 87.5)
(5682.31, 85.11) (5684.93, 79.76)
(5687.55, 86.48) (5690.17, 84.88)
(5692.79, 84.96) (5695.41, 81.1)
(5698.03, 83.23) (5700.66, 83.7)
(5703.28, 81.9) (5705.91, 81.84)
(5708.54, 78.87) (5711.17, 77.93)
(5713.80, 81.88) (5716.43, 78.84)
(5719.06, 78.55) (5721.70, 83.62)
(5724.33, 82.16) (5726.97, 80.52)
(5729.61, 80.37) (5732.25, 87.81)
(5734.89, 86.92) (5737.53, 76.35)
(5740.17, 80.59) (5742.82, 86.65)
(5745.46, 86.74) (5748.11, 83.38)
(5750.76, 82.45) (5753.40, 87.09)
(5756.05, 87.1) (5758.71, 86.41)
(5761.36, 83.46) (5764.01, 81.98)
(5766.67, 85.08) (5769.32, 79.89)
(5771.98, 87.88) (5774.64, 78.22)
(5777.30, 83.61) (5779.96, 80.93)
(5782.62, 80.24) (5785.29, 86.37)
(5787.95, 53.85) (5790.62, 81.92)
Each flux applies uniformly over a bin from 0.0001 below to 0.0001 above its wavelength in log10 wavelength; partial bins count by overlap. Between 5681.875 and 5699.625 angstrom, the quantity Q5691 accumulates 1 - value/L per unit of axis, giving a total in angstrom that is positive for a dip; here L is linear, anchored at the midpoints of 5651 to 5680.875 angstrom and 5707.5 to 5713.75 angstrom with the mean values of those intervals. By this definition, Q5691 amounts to -0.7 angstrom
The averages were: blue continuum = 81.6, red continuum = 79.1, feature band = 83.6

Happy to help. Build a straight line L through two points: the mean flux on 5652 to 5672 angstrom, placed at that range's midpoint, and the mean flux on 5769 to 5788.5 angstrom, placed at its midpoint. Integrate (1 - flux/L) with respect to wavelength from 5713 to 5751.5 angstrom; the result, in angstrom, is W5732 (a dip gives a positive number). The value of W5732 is -1.2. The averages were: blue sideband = 80.3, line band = 82.5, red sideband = 79.8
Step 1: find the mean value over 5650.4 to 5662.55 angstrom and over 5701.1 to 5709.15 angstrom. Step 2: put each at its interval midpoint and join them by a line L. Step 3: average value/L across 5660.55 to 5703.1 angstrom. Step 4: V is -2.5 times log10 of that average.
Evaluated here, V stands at -0.037 mag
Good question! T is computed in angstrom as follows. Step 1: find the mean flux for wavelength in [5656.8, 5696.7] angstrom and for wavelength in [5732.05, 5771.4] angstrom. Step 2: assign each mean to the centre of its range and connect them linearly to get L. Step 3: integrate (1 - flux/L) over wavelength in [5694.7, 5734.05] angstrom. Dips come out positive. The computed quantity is 0.8 angstrom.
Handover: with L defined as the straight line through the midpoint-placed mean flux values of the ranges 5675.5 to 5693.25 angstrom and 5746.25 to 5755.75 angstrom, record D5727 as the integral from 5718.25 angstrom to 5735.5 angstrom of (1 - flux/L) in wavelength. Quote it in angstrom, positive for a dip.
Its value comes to 0.4 angstrom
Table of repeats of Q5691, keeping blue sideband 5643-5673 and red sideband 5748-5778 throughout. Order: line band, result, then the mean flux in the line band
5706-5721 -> 0.5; 79.6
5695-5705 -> -0.1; 82.6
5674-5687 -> -0.5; 84.2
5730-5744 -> -0.1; 83.4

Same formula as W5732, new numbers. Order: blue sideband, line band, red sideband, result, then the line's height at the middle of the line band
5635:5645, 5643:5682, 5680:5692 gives 0.5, 82.9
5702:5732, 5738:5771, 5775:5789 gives -2.1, 78.9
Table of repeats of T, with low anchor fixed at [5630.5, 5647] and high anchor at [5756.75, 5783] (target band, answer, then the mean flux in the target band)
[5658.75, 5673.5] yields 0.20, 80.4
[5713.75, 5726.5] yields 0.21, 80.9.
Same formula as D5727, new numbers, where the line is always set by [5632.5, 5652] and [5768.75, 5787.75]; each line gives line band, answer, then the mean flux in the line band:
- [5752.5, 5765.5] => -0.69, 85.1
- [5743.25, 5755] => -0.61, 85.2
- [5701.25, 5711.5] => 0.05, 80.6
